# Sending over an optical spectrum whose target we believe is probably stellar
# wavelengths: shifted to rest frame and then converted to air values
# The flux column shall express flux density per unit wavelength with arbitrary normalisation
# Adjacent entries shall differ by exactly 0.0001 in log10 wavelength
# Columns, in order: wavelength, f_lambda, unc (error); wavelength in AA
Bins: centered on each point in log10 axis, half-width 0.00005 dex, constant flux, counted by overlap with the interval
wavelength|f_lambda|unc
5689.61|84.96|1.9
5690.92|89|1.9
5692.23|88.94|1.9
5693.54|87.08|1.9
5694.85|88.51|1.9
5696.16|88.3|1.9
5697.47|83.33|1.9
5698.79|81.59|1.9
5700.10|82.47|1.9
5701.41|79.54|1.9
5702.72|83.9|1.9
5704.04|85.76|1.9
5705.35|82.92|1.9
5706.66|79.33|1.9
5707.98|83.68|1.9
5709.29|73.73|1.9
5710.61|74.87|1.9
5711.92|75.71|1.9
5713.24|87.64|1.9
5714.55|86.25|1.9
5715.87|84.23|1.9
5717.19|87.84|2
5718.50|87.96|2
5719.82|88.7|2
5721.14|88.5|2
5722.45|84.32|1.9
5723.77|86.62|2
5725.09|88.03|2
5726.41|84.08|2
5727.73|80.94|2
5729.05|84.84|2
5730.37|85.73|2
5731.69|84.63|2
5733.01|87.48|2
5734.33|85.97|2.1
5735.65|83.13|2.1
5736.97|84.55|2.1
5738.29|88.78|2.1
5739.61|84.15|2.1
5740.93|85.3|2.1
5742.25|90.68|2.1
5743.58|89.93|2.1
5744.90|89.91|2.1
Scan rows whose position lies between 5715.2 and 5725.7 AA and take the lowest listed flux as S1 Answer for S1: 84.23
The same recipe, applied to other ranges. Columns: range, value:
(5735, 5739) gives 83.13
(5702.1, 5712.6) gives 73.73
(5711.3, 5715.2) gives 75.71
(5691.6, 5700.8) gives 81.59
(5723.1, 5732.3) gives 80.94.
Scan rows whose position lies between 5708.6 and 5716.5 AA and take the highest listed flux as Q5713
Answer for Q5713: 87.64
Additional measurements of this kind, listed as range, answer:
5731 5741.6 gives 88.78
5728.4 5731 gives 85.73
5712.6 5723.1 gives 88.7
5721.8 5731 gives 88.03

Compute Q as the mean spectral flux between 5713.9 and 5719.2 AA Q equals 86.5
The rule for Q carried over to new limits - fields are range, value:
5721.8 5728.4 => 84.7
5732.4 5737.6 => 85.3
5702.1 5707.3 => 83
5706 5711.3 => 77.9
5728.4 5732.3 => 85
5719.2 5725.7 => 87.2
